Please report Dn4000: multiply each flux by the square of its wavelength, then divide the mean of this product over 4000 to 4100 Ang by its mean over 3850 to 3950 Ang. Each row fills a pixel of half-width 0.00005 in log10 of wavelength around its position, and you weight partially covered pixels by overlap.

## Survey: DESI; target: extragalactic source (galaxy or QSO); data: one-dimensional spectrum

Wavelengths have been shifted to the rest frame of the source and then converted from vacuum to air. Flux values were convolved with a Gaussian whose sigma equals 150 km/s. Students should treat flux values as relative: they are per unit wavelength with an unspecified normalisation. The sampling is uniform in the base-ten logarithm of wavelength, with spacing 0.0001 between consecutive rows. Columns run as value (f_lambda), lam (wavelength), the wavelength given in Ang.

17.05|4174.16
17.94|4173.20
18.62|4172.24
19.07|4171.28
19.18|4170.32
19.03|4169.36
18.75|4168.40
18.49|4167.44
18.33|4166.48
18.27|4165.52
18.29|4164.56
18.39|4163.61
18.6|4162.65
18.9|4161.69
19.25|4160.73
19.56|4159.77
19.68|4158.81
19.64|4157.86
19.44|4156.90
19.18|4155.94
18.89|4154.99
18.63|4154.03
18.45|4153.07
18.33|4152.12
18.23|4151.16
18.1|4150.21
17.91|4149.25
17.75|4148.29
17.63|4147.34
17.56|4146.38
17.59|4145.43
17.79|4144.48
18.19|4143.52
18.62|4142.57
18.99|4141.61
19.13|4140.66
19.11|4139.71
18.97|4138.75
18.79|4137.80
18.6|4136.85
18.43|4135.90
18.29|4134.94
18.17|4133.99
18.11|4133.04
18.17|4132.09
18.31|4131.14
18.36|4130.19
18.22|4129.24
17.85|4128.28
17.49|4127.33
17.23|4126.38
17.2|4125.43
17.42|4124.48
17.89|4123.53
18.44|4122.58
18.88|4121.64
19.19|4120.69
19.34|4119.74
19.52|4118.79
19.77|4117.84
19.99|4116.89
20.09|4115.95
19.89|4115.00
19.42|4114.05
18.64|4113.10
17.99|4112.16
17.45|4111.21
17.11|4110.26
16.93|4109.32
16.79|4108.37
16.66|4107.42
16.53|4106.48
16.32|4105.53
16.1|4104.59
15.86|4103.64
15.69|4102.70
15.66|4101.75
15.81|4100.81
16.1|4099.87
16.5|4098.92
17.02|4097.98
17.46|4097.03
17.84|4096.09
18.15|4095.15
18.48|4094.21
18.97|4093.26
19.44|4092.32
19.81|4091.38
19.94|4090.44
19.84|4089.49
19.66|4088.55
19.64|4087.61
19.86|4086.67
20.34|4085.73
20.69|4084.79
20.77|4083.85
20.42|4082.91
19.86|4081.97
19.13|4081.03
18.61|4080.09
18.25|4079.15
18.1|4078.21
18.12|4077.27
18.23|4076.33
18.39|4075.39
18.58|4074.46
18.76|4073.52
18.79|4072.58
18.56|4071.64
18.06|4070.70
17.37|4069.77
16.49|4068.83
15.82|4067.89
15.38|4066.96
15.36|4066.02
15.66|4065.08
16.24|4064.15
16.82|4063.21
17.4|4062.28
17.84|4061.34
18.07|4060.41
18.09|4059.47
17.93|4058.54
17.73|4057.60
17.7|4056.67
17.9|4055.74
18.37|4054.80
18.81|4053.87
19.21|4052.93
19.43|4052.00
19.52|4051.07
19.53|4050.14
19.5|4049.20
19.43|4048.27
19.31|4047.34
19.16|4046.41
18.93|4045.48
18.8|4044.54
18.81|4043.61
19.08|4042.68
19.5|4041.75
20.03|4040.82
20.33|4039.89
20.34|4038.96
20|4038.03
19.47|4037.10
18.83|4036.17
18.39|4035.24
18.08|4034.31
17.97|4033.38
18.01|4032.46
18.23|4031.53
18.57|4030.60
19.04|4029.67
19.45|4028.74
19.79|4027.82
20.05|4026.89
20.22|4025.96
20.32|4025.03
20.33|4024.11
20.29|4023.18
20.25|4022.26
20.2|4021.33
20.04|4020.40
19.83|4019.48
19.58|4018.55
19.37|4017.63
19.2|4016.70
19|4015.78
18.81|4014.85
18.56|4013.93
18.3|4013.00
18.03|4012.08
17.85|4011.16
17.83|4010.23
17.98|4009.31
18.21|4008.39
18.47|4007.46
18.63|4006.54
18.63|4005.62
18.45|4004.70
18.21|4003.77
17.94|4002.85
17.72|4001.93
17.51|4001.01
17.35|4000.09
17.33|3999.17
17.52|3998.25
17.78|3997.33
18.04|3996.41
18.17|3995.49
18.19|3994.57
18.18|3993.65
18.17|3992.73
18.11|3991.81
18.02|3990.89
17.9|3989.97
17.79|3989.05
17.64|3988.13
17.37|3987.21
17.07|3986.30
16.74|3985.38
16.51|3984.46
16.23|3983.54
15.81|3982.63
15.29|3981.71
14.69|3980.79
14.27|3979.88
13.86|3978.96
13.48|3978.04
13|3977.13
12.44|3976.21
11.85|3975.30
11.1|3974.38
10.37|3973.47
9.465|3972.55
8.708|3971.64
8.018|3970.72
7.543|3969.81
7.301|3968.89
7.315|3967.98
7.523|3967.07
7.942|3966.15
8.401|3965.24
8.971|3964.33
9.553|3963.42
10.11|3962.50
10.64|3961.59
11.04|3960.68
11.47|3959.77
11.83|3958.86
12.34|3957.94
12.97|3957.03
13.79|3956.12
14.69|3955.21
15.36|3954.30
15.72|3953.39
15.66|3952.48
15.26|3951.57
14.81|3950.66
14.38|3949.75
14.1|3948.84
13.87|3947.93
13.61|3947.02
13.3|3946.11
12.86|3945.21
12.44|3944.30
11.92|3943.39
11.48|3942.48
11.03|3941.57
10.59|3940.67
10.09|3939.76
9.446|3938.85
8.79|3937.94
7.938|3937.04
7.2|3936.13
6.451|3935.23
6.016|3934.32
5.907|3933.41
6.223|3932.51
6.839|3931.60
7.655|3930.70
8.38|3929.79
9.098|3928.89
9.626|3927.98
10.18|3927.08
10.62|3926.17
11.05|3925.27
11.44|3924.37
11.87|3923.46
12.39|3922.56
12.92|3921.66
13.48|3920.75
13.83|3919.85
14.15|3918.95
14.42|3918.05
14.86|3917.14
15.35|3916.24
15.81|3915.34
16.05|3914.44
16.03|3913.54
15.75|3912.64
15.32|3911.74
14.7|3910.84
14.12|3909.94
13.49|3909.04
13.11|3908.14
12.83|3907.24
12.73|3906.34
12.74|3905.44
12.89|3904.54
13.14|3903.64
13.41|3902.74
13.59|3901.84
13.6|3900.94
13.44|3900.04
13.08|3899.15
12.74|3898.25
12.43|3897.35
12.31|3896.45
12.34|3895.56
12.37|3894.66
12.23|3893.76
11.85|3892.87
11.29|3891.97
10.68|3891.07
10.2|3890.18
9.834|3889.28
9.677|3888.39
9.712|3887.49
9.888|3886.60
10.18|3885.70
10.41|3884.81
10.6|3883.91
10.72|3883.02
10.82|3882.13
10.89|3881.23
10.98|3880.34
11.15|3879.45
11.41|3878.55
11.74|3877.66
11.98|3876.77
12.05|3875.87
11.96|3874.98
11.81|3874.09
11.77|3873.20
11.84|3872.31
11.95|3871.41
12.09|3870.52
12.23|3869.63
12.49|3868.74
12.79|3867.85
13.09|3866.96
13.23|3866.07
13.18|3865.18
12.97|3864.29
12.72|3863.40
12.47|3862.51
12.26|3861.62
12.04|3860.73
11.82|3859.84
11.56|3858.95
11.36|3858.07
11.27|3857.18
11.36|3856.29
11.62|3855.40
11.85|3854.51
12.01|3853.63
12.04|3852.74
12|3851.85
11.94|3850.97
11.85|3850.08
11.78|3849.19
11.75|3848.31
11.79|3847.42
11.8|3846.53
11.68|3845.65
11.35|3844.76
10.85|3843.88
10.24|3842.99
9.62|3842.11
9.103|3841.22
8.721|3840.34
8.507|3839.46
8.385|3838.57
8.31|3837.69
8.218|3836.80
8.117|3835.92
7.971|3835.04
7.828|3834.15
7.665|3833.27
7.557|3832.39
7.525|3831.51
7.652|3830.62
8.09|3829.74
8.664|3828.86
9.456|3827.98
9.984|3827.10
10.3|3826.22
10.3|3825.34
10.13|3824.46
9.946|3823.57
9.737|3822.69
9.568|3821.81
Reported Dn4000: 1.71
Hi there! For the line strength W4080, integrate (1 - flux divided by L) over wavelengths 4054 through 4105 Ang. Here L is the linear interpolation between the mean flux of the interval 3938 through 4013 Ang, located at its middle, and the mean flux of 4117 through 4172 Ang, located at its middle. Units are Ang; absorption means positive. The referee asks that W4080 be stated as -3.4 Ang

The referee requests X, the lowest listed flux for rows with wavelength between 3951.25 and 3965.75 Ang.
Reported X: 8.401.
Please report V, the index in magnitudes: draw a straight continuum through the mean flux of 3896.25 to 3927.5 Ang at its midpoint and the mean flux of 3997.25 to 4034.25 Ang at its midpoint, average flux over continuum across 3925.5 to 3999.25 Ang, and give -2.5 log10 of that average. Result 0.29 mag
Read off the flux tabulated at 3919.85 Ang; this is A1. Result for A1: 13.83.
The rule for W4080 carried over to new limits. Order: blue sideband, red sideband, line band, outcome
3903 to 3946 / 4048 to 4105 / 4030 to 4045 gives -2.3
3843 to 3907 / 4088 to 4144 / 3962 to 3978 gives 5.4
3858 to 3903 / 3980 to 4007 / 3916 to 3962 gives 9.9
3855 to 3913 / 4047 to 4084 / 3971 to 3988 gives 1.7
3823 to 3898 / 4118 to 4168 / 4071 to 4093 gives -3.2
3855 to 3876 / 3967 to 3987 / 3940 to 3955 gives -1.4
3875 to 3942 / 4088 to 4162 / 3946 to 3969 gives 1.7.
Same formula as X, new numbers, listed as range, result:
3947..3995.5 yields 7.301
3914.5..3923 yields 12.39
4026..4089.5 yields 15.36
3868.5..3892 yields 9.677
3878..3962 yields 5.907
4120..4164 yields 17.2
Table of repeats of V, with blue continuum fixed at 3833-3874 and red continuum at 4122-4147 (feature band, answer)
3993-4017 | -0.21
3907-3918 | -0.17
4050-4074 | -0.09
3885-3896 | 0.12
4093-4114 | 0.02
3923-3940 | 0.45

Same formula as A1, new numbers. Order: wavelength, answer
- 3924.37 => 11.44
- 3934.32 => 6.016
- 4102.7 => 15.69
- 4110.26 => 17.11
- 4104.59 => 16.1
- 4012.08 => 18.03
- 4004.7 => 18.45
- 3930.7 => 7.655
